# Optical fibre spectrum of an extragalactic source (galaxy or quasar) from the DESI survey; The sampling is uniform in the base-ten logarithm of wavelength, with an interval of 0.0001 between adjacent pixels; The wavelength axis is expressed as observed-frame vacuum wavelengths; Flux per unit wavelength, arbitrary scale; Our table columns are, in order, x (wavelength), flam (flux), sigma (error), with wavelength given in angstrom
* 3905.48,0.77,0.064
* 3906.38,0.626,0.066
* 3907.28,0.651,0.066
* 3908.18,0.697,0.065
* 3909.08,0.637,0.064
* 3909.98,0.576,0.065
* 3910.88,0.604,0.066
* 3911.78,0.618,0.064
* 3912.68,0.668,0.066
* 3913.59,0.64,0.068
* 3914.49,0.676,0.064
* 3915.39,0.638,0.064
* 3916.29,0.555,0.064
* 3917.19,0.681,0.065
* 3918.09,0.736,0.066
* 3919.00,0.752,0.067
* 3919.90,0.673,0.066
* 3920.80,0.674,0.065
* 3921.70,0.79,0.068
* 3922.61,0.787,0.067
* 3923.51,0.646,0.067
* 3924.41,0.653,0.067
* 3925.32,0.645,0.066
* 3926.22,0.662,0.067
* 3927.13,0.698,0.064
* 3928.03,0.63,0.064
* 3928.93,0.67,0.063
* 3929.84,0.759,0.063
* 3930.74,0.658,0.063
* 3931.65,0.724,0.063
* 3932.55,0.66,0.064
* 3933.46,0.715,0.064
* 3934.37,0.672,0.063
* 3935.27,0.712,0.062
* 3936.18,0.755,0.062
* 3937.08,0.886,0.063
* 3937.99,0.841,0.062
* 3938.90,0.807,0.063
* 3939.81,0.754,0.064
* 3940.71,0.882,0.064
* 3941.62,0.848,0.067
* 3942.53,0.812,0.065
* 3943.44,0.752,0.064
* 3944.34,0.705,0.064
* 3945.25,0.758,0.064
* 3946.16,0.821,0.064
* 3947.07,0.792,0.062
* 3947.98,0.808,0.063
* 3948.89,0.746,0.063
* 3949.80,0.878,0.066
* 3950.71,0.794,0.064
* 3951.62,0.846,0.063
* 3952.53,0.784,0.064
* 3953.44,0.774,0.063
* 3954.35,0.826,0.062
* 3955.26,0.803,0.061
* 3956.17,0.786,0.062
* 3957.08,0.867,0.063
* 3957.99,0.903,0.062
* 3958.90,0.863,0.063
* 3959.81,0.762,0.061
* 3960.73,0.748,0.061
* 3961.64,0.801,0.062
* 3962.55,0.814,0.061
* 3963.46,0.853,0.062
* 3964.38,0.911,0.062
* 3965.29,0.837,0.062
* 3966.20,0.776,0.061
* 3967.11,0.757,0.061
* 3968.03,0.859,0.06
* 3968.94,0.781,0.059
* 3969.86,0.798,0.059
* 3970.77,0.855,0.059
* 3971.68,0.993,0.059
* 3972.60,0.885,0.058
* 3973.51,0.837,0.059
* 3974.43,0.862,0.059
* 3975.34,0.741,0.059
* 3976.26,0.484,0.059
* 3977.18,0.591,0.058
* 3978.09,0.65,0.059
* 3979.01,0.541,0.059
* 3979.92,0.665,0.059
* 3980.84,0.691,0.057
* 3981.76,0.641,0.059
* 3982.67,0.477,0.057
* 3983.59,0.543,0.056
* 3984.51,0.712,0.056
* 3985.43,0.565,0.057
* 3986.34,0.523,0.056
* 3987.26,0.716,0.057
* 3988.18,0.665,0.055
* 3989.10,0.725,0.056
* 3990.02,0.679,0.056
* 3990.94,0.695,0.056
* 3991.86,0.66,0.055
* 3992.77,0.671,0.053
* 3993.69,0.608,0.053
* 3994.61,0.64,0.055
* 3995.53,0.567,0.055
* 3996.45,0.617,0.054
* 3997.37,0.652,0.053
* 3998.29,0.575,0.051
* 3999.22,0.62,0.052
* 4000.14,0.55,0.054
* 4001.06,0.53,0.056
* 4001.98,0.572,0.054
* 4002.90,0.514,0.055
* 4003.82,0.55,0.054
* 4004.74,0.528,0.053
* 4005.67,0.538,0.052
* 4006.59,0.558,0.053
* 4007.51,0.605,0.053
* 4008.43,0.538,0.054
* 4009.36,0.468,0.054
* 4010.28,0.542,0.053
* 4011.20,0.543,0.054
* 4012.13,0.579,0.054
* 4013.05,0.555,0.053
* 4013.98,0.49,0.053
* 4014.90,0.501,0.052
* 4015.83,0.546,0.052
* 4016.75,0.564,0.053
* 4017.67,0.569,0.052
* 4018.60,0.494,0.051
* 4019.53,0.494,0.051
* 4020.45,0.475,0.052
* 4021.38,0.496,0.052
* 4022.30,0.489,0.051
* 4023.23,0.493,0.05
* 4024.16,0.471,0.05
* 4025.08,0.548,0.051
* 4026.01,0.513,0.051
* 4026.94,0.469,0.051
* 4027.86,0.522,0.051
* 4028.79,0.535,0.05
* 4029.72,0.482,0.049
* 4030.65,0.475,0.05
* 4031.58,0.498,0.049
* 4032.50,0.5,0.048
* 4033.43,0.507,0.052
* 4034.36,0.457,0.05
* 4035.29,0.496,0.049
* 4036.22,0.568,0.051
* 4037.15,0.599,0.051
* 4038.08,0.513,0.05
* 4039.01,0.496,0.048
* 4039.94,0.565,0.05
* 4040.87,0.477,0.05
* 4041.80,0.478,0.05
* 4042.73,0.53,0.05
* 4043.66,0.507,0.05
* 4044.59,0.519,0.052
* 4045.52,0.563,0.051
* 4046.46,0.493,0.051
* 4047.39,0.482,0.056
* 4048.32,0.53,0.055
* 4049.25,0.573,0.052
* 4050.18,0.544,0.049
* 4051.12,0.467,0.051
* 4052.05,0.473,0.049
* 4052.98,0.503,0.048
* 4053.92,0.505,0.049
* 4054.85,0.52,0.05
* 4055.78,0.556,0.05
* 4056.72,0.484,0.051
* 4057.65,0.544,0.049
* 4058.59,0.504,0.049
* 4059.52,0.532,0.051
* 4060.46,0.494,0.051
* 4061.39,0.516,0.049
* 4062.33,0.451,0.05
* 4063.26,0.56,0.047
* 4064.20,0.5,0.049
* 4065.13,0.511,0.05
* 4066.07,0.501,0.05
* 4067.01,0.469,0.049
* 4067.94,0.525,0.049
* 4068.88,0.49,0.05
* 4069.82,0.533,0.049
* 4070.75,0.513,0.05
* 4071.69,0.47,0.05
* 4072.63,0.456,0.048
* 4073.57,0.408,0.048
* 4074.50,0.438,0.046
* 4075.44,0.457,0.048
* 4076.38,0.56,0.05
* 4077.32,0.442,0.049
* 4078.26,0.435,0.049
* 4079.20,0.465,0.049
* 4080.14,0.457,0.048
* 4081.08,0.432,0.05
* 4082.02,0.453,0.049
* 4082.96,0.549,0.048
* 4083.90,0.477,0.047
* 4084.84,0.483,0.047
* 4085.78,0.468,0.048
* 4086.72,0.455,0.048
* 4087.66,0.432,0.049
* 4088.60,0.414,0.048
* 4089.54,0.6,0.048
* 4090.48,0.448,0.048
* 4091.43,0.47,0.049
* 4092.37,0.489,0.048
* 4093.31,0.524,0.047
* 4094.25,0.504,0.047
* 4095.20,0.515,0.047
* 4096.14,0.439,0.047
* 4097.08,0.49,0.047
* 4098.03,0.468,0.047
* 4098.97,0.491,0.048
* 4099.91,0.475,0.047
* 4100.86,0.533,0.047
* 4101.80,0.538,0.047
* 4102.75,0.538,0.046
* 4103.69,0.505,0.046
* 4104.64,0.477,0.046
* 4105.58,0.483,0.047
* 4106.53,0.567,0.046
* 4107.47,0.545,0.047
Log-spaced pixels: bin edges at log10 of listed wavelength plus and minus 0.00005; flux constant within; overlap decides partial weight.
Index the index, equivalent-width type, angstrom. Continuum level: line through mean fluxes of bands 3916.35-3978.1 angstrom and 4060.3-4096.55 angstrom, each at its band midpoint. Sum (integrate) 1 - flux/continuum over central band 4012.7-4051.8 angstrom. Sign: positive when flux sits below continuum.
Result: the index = 4.65 angstrom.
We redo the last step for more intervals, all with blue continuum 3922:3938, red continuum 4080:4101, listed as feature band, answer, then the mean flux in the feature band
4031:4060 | 1.51 angstrom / 0.515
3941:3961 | -3.77 angstrom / 0.804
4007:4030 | 2.47 angstrom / 0.52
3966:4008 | -1.93 angstrom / 0.657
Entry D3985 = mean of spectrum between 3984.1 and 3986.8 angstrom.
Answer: 0.599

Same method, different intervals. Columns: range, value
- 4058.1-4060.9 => 0.509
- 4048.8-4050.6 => 0.56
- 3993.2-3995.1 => 0.624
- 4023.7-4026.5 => 0.511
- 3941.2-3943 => 0.827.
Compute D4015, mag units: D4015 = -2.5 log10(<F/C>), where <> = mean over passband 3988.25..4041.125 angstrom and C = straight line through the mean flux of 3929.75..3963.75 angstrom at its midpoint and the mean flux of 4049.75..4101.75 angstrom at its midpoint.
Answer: 0.15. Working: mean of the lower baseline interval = 0.789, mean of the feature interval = 0.548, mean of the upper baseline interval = 0.489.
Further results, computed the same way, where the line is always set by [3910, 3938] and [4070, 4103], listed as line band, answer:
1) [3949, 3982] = -0.23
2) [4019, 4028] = 0.13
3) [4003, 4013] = 0.07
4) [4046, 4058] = 0.02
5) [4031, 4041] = 0.06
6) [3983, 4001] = -0.05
